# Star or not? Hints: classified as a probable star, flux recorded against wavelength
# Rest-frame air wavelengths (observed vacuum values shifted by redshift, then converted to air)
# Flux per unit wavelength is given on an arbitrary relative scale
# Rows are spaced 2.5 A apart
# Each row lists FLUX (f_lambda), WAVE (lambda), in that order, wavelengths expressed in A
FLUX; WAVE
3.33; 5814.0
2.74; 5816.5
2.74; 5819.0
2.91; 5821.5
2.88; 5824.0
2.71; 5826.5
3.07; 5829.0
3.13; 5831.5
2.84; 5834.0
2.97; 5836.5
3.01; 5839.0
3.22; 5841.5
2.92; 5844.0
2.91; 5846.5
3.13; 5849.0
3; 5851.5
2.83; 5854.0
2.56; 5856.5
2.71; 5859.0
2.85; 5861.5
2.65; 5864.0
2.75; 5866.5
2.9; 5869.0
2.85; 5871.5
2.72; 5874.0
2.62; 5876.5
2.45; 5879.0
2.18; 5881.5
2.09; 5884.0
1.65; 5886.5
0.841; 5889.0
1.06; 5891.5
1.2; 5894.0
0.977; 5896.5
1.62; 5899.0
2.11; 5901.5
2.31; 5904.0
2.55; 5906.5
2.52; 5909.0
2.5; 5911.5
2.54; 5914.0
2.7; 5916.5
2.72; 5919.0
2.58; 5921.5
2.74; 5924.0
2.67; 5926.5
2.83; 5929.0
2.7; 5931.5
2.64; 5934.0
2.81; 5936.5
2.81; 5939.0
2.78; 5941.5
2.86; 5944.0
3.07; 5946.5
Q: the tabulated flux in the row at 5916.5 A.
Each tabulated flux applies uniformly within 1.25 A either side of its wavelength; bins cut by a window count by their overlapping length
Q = 2.7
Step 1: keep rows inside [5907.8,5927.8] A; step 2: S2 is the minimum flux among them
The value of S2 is 2.5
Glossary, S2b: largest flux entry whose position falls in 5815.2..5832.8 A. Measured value 3.13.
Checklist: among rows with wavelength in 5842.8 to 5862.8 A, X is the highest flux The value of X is 3.13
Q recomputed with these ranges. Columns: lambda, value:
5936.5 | 2.81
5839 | 3.01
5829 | 3.07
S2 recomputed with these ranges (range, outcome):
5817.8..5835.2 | 2.71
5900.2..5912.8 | 2.11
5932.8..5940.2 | 2.64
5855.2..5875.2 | 2.56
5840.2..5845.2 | 2.92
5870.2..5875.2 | 2.72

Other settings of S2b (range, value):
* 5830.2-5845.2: 3.22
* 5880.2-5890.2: 2.18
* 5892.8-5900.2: 1.62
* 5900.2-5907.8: 2.55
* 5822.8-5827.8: 2.88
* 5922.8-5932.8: 2.83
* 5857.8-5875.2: 2.9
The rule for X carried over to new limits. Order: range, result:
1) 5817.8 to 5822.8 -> 2.91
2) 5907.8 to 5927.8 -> 2.74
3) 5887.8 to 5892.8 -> 1.06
